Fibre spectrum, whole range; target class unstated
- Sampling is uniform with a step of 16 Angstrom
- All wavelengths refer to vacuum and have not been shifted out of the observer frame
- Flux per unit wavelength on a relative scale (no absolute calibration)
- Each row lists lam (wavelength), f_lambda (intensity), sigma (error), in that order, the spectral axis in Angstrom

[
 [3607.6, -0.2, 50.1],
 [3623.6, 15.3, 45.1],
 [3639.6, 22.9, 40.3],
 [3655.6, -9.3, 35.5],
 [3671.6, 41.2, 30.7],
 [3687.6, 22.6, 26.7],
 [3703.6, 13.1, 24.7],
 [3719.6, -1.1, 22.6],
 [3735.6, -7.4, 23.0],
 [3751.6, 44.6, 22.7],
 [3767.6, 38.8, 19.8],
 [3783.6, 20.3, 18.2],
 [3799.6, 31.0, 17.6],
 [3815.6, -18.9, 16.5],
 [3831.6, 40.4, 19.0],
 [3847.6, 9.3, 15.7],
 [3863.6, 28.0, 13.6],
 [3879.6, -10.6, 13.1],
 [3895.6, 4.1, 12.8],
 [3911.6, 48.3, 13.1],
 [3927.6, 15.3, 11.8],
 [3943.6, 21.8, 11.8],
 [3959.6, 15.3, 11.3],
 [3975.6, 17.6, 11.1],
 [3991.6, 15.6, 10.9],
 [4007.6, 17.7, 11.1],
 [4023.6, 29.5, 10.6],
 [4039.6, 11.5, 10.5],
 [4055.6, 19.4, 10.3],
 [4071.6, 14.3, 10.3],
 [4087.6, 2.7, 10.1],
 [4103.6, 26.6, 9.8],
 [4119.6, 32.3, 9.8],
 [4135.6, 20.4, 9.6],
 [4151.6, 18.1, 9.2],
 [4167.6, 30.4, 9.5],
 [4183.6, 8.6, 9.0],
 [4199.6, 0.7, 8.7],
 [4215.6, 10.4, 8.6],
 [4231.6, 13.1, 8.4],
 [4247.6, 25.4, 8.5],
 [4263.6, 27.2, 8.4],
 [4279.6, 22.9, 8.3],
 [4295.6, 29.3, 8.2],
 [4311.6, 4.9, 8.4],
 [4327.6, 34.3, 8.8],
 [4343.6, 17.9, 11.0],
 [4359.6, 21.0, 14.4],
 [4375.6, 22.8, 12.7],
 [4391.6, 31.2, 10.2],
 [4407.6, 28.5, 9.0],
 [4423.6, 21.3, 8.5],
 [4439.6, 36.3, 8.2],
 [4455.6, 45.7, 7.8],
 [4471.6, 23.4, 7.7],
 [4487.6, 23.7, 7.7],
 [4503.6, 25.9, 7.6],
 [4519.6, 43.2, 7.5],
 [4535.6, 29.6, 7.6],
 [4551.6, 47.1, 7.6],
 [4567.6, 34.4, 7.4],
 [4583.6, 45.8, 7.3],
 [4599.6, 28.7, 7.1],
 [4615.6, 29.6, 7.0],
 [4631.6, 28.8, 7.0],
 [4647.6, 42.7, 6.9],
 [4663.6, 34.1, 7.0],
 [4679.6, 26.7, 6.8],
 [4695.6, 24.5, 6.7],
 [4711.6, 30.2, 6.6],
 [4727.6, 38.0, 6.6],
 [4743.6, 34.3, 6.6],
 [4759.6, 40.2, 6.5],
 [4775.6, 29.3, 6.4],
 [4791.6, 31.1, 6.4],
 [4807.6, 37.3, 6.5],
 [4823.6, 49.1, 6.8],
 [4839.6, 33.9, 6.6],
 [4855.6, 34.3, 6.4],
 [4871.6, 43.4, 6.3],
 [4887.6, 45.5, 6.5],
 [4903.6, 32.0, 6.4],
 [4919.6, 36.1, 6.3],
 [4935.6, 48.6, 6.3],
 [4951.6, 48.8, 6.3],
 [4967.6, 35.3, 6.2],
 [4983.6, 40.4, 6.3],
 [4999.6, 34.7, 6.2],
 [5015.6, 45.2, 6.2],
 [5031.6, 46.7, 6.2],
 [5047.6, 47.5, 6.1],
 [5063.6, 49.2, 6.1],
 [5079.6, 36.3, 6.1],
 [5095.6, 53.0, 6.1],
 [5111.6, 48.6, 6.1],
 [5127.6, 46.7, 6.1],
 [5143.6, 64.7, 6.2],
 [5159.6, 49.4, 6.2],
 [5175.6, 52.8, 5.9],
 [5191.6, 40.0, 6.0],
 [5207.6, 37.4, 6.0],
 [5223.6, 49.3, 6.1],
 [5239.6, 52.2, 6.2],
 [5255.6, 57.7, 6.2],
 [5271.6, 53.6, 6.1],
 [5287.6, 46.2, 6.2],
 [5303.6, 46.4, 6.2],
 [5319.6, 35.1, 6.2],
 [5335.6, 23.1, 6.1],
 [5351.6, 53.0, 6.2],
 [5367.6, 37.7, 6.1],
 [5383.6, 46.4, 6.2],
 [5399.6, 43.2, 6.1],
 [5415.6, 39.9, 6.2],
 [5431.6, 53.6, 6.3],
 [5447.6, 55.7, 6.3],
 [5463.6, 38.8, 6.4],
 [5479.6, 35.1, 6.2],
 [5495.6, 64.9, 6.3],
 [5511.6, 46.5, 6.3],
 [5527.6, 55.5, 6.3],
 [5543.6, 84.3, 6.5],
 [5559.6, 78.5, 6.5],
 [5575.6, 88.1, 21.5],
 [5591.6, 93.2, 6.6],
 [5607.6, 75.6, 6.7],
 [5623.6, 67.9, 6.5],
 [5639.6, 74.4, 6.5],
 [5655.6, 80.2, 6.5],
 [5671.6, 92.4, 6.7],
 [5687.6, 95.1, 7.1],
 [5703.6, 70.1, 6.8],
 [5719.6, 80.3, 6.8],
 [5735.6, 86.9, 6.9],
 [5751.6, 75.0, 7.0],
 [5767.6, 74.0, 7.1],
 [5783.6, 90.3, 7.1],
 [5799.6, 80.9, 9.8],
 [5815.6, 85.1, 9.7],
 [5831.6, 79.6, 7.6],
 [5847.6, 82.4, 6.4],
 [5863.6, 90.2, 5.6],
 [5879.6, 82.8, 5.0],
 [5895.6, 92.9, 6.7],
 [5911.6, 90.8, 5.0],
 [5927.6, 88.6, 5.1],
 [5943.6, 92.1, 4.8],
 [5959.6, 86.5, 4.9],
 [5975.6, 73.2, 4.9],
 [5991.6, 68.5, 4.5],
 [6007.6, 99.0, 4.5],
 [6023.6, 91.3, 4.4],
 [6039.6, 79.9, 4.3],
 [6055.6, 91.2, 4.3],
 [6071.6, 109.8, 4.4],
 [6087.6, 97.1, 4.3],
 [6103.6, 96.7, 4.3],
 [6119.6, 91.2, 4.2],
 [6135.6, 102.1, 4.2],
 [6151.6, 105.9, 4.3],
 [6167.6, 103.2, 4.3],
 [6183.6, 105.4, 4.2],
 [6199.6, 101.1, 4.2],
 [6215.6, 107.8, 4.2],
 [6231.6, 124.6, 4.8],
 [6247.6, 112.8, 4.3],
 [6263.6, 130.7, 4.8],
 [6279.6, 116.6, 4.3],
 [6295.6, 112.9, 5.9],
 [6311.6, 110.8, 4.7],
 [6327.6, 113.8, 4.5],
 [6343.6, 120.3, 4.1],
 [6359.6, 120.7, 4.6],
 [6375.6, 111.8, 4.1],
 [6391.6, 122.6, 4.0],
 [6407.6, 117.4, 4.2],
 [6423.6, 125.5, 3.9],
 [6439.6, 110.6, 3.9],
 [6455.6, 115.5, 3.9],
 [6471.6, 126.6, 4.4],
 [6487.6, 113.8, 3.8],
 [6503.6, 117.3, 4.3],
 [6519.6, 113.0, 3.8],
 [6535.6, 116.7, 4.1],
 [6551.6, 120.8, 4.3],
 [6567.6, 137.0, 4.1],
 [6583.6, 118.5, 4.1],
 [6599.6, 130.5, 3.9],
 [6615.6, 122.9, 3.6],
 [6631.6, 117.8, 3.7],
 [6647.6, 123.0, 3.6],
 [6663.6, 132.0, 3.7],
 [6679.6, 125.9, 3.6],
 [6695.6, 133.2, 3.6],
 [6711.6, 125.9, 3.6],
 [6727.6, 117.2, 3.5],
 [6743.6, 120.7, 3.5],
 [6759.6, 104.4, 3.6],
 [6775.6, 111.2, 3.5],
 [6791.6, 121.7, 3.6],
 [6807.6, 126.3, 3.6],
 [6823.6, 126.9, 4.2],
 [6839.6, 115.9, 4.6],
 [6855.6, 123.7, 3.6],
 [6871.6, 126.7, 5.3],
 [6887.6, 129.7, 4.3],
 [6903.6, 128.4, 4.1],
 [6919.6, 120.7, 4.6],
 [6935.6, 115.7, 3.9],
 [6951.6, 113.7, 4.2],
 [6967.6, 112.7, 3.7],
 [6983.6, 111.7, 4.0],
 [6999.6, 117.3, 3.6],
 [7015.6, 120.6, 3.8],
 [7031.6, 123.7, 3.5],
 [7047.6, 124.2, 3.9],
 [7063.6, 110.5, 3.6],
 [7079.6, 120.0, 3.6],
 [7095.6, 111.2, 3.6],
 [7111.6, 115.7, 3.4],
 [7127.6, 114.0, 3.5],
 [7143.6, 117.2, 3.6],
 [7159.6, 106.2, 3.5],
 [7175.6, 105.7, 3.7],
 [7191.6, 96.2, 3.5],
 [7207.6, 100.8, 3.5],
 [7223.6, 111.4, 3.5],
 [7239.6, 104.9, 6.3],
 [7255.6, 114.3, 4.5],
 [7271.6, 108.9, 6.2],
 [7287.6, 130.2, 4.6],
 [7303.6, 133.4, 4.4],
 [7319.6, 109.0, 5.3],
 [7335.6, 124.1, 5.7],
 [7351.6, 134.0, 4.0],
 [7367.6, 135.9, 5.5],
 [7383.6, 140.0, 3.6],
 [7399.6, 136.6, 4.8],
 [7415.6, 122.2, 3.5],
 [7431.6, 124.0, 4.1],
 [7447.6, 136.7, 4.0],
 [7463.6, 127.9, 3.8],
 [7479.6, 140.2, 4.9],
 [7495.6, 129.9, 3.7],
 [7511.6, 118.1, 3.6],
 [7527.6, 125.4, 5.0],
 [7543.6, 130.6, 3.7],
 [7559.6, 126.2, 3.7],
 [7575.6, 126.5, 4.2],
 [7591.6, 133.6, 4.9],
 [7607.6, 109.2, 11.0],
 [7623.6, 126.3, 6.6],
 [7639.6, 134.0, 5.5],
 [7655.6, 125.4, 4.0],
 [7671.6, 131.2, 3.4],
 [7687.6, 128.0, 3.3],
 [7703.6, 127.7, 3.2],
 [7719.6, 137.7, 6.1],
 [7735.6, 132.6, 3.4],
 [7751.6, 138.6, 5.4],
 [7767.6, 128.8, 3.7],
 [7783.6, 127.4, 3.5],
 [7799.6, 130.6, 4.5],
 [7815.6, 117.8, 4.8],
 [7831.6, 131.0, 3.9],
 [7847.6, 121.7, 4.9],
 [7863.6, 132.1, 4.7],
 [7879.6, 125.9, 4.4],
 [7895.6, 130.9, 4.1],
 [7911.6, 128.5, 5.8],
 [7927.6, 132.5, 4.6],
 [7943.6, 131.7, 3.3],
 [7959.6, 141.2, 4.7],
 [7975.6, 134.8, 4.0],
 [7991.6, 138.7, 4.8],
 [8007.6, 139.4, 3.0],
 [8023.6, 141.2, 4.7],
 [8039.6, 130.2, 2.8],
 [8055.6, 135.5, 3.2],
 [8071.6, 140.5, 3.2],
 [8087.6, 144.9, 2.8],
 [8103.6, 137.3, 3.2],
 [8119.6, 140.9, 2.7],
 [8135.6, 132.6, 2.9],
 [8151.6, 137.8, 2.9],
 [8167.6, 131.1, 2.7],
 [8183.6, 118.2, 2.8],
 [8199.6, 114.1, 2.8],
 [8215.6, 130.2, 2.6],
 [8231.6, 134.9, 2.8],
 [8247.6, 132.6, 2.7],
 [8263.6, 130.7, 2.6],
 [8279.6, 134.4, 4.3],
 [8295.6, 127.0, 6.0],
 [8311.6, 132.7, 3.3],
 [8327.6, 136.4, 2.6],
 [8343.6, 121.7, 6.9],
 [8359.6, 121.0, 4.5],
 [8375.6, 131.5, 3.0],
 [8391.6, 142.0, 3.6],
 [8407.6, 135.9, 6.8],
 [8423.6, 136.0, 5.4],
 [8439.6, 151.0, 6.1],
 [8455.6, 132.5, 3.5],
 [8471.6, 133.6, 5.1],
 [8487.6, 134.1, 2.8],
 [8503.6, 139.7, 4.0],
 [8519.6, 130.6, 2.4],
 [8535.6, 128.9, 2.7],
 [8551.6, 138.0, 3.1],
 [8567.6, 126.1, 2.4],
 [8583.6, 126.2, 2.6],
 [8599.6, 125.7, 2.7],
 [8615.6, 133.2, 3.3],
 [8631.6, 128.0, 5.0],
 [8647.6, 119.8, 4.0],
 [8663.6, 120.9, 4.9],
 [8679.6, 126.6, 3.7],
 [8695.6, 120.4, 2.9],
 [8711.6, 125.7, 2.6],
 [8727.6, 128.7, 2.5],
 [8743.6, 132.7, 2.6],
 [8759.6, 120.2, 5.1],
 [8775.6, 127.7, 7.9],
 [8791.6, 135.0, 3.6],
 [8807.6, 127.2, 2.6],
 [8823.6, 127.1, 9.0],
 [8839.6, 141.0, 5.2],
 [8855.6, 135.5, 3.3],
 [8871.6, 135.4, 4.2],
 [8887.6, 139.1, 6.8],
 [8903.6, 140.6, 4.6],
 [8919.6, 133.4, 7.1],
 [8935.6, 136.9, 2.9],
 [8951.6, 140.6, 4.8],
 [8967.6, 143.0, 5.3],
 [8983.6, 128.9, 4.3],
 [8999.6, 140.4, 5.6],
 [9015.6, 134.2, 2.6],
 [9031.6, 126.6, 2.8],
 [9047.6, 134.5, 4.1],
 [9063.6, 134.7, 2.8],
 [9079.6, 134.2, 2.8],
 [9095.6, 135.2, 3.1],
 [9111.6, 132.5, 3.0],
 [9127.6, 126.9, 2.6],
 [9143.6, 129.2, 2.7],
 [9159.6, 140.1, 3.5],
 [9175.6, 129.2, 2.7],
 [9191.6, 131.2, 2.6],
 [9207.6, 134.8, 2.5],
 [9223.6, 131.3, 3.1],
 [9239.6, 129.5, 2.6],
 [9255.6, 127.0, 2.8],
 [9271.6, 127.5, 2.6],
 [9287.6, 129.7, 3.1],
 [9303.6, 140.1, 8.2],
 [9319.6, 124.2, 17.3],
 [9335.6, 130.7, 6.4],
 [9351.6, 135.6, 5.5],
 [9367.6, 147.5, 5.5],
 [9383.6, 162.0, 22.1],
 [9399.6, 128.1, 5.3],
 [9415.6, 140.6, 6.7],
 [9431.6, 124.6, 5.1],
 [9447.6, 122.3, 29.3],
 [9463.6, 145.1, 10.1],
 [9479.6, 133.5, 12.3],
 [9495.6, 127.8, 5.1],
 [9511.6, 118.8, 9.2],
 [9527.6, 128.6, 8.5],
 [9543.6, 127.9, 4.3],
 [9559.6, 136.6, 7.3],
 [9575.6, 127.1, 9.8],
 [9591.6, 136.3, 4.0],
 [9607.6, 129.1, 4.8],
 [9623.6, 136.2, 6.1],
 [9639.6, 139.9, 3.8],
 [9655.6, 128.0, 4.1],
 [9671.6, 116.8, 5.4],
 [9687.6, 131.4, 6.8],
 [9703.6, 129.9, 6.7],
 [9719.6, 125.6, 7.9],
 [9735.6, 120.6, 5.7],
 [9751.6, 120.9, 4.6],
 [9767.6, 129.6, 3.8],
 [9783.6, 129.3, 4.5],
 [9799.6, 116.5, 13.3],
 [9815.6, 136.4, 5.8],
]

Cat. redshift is 0.390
